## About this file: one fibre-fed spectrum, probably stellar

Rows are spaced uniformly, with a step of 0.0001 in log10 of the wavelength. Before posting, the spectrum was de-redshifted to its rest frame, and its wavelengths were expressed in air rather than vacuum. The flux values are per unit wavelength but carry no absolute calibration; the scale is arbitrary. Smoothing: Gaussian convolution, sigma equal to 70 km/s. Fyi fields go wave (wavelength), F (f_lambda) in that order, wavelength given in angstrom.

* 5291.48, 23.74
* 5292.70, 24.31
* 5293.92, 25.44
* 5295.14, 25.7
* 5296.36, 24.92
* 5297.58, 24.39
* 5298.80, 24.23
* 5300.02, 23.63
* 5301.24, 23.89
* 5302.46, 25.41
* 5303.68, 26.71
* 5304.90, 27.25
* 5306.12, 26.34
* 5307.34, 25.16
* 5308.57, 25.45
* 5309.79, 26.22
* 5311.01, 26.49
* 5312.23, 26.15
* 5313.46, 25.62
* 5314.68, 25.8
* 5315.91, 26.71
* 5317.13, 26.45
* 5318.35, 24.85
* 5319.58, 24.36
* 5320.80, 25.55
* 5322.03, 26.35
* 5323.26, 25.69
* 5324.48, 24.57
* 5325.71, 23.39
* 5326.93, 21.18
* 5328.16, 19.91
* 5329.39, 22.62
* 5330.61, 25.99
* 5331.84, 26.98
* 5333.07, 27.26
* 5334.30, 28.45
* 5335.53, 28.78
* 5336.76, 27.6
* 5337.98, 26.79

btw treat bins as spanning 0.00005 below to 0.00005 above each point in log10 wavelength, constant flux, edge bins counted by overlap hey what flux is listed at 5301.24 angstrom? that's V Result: 23.89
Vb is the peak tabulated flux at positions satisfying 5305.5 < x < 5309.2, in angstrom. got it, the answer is 26.34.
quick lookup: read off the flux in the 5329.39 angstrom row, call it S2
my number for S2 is 22.62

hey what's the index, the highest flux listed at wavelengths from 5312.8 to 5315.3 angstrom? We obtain 25.8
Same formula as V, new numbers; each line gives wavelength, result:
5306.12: 26.34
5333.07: 27.26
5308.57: 25.45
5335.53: 28.78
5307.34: 25.16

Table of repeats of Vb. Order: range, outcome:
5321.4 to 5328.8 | 26.35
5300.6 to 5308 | 27.25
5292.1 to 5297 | 25.7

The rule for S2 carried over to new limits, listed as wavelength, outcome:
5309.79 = 26.22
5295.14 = 25.7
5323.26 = 25.69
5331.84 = 26.98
